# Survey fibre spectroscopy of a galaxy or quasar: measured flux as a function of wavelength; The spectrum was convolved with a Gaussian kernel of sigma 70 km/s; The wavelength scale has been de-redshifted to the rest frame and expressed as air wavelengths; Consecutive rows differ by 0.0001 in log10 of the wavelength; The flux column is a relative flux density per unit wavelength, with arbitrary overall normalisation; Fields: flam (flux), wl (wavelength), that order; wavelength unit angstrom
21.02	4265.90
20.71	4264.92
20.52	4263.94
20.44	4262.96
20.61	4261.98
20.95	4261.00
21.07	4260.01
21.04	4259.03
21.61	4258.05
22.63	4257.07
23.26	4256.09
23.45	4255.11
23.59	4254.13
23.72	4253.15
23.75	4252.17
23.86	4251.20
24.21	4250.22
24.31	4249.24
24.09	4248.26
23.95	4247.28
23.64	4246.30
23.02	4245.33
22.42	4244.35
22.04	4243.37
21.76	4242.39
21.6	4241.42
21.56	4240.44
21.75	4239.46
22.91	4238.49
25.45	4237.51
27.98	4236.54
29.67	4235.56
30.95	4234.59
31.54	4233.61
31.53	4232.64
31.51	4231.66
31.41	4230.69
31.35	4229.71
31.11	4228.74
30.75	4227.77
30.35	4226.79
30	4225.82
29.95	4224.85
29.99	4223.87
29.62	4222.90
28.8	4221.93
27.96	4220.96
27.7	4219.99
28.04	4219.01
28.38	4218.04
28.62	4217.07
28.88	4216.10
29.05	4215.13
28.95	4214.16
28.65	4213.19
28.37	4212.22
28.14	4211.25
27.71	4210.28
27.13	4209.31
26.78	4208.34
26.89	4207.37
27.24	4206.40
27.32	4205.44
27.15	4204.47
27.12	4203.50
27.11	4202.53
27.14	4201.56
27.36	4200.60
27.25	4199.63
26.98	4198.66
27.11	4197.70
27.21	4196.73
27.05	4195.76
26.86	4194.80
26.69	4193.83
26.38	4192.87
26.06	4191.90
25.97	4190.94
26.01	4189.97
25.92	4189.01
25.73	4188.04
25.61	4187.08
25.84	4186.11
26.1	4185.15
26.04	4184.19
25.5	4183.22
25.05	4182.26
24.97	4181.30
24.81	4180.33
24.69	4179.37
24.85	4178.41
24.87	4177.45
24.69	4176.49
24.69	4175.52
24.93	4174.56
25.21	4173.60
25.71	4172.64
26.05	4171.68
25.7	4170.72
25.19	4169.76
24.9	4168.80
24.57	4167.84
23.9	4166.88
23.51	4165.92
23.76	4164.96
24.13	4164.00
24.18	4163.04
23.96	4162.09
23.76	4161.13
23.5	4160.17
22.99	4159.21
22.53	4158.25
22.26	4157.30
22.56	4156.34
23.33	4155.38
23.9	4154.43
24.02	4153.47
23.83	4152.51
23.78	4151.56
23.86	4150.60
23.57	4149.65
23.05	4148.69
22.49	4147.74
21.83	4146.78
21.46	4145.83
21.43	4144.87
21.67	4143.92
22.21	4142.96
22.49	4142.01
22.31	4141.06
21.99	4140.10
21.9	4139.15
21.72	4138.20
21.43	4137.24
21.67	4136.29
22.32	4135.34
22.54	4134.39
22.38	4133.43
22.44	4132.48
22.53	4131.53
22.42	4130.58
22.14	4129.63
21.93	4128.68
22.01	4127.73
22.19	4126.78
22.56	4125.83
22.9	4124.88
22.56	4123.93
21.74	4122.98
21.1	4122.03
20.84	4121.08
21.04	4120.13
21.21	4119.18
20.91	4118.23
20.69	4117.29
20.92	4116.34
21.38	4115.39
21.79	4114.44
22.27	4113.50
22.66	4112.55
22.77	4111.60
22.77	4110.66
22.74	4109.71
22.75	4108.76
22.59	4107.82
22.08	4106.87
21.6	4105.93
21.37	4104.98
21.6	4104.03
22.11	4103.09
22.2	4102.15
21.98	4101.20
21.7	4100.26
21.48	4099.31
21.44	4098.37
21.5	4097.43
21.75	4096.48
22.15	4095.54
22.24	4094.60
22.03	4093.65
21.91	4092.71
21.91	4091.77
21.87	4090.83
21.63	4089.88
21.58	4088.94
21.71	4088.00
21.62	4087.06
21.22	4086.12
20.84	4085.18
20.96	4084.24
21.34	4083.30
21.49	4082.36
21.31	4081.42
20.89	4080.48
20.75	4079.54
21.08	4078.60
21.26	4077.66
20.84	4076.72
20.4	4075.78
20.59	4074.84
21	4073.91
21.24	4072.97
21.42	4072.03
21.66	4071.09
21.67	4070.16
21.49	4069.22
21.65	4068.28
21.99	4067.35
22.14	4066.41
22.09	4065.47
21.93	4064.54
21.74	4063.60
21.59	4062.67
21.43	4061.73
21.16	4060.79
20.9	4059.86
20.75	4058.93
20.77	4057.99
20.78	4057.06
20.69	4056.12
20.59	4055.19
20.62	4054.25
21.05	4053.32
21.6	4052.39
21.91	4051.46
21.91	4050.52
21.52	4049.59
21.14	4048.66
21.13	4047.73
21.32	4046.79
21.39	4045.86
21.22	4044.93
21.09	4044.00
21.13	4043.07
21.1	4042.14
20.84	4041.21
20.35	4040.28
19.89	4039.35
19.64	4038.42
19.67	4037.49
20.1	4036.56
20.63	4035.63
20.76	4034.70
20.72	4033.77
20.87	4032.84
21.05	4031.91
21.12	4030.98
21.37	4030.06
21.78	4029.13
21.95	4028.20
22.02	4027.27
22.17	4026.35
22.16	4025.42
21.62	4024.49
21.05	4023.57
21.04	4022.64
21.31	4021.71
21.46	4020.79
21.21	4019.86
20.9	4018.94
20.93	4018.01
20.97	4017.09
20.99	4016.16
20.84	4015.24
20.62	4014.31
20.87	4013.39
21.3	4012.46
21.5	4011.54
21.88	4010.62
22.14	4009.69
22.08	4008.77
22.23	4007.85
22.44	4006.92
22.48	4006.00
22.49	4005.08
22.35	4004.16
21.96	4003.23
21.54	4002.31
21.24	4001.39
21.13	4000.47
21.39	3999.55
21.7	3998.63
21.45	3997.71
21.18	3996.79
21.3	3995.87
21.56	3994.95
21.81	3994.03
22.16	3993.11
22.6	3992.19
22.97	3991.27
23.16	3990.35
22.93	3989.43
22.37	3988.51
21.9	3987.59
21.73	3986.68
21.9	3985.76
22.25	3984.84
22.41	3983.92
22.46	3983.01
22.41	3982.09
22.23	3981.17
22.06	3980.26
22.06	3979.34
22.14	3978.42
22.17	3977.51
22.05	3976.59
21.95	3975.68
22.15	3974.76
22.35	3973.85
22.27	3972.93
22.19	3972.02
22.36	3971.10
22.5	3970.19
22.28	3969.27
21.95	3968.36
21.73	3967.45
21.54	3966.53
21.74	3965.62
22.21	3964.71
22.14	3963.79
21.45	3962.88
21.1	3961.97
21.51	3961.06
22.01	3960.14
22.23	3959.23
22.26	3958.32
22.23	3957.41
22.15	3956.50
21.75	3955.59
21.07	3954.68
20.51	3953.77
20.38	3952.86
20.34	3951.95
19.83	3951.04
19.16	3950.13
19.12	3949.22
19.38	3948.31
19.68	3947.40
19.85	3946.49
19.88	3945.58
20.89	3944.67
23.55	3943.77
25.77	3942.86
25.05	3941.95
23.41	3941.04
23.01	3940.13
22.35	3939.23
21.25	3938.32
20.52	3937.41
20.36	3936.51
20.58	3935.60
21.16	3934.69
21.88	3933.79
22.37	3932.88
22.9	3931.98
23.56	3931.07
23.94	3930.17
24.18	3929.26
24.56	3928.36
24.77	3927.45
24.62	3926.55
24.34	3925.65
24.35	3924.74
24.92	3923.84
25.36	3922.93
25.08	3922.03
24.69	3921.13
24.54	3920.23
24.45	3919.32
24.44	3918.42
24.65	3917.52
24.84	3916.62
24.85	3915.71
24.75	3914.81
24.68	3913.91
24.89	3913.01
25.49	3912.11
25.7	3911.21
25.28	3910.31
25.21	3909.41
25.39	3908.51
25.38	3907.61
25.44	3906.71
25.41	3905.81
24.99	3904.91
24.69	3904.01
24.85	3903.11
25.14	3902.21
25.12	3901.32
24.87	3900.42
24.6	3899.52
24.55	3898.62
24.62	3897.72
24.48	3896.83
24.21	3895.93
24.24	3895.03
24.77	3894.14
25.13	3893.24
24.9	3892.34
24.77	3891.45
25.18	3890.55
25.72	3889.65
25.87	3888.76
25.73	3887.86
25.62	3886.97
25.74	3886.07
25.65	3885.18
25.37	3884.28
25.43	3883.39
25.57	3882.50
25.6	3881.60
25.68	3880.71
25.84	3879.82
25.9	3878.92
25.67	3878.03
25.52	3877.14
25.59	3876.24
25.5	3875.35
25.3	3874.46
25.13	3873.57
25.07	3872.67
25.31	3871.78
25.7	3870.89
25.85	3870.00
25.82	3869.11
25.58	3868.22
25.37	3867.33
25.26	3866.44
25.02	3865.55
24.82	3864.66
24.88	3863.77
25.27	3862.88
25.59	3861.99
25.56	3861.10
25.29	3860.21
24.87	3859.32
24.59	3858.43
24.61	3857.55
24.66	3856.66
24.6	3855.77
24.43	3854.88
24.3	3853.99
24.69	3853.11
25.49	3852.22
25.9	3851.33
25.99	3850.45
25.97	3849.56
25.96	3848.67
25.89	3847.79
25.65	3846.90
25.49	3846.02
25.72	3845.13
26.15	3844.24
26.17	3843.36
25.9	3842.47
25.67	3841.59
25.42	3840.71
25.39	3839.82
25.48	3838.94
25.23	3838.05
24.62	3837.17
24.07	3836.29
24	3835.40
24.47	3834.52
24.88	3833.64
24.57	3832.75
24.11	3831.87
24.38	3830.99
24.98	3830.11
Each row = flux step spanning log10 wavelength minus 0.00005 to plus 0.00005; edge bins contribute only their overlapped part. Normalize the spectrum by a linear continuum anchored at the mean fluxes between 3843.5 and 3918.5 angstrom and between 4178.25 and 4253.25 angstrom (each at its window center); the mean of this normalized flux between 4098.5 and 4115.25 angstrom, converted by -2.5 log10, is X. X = 0.19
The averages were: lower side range 25.2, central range 22.1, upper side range 26.8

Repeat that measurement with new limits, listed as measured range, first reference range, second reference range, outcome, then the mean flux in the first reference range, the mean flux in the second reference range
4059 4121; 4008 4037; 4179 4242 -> 0.09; 21.3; 27.5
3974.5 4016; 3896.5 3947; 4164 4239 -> 0.13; 24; 27.2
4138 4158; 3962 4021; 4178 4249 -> 0.13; 21.9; 27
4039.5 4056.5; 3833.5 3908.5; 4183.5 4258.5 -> 0.22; 25.2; 26.7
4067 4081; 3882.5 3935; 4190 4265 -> 0.20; 24.7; 26.2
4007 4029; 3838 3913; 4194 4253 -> 0.21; 25.3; 27.2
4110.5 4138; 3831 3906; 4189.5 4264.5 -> 0.18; 25.2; 26.3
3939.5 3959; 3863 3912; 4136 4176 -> 0.16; 25.3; 23.4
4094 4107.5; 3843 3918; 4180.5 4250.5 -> 0.21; 25.2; 27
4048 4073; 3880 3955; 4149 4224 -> 0.17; 23.8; 25.9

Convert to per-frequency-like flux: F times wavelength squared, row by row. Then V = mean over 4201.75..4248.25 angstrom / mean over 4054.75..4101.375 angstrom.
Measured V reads 1.38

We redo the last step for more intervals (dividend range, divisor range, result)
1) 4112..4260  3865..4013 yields 1.21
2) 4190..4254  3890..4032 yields 1.36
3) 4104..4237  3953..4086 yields 1.26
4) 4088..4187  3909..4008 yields 1.11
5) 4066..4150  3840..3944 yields 0.98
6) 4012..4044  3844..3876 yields 0.90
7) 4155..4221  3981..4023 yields 1.31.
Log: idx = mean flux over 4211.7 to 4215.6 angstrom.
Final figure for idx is 28.8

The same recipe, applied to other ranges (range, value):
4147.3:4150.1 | 23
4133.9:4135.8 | 22.4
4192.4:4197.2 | 26.9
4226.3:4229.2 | 30.7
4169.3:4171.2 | 25.5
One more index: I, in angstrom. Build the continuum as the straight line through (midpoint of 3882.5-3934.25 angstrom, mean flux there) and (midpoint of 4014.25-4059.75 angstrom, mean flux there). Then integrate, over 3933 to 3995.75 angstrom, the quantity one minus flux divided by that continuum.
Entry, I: 3.7 angstrom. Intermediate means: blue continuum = 24.8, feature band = 21.8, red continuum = 21.1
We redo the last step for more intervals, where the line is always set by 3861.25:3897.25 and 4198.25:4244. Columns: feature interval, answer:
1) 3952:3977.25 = 4.0 angstrom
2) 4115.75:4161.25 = 8.3 angstrom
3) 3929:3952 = 3.7 angstrom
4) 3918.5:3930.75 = 0.5 angstrom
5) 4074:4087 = 2.8 angstrom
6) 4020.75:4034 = 2.5 angstrom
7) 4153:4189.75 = 3.9 angstrom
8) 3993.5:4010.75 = 2.9 angstrom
